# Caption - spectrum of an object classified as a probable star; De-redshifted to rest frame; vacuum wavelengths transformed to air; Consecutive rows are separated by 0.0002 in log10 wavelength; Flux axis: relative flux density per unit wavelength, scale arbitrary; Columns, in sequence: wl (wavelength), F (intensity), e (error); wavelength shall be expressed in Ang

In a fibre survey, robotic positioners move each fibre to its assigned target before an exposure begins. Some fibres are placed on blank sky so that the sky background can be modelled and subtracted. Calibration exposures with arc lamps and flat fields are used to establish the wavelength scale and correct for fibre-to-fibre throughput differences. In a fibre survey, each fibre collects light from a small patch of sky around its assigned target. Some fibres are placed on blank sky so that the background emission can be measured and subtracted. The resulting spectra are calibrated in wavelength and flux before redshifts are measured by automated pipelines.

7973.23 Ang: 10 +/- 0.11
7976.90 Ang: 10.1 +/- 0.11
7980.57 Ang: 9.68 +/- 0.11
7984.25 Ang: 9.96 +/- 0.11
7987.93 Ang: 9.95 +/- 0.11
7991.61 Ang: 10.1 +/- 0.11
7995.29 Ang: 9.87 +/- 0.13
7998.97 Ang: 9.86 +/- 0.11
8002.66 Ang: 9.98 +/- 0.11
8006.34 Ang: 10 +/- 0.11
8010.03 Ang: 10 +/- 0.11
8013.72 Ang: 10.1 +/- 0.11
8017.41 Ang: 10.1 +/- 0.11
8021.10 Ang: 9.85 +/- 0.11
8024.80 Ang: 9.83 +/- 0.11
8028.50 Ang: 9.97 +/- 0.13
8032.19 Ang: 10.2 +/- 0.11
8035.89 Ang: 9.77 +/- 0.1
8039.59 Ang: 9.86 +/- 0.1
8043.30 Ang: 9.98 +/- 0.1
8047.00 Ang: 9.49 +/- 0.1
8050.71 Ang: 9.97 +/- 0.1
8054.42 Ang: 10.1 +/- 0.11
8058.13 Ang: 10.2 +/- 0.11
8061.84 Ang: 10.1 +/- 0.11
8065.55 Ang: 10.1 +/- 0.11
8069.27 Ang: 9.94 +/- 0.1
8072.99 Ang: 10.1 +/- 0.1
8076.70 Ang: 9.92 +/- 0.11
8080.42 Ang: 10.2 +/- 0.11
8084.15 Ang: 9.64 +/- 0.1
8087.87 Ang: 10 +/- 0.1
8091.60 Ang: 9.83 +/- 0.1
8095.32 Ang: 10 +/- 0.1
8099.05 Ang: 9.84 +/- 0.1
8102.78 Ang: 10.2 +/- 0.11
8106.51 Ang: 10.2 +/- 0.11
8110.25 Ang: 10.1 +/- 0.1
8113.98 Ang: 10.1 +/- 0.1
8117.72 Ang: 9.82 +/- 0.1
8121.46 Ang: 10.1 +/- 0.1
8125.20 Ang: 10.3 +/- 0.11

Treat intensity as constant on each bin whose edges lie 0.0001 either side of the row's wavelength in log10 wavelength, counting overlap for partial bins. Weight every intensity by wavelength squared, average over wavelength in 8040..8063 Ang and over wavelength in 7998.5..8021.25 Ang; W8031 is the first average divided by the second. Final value 1.01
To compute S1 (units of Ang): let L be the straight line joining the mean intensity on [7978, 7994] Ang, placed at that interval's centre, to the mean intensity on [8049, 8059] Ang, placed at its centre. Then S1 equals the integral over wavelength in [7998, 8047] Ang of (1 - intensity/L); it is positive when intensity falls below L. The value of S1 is 0.3 Ang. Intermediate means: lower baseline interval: 9.93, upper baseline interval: 10.1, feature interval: 9.95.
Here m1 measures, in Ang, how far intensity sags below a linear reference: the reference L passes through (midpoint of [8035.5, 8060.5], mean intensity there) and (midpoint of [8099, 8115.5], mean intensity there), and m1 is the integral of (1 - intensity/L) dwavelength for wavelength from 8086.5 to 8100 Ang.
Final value 0.20 Ang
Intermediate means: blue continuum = 9.92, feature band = 9.92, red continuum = 10.1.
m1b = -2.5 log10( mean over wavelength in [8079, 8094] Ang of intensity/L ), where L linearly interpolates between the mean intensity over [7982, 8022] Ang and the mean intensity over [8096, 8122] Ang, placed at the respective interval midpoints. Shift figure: 0.01 mag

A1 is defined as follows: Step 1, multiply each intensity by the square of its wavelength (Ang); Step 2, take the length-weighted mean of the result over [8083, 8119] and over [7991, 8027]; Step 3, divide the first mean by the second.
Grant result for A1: 1.03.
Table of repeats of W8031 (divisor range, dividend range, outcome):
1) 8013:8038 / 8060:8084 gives 1.02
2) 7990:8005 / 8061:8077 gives 1.03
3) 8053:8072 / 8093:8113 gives 1.01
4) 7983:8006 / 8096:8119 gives 1.04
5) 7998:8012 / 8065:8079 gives 1.02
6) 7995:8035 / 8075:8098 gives 1.01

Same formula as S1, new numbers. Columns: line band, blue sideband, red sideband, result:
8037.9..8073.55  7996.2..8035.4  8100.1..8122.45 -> 0.1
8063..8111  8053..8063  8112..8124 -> 0.4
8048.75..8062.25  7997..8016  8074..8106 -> -0.1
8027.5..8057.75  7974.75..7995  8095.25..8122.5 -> 0.2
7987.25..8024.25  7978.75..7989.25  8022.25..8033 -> -0.2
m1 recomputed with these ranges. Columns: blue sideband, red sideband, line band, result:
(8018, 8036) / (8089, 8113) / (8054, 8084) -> -0.2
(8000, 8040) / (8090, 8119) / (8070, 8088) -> 0.1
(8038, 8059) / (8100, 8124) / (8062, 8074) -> -0.1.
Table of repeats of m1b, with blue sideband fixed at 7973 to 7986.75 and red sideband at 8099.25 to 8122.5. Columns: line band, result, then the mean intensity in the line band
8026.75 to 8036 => -0.005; 10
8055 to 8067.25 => -0.013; 10.1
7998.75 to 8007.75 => -0.001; 9.96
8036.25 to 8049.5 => 0.023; 9.78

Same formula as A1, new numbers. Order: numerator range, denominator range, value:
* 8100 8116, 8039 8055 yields 1.04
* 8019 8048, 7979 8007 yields 1.01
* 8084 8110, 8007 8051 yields 1.02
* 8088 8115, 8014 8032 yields 1.03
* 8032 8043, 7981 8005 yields 1.01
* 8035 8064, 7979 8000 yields 1.02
